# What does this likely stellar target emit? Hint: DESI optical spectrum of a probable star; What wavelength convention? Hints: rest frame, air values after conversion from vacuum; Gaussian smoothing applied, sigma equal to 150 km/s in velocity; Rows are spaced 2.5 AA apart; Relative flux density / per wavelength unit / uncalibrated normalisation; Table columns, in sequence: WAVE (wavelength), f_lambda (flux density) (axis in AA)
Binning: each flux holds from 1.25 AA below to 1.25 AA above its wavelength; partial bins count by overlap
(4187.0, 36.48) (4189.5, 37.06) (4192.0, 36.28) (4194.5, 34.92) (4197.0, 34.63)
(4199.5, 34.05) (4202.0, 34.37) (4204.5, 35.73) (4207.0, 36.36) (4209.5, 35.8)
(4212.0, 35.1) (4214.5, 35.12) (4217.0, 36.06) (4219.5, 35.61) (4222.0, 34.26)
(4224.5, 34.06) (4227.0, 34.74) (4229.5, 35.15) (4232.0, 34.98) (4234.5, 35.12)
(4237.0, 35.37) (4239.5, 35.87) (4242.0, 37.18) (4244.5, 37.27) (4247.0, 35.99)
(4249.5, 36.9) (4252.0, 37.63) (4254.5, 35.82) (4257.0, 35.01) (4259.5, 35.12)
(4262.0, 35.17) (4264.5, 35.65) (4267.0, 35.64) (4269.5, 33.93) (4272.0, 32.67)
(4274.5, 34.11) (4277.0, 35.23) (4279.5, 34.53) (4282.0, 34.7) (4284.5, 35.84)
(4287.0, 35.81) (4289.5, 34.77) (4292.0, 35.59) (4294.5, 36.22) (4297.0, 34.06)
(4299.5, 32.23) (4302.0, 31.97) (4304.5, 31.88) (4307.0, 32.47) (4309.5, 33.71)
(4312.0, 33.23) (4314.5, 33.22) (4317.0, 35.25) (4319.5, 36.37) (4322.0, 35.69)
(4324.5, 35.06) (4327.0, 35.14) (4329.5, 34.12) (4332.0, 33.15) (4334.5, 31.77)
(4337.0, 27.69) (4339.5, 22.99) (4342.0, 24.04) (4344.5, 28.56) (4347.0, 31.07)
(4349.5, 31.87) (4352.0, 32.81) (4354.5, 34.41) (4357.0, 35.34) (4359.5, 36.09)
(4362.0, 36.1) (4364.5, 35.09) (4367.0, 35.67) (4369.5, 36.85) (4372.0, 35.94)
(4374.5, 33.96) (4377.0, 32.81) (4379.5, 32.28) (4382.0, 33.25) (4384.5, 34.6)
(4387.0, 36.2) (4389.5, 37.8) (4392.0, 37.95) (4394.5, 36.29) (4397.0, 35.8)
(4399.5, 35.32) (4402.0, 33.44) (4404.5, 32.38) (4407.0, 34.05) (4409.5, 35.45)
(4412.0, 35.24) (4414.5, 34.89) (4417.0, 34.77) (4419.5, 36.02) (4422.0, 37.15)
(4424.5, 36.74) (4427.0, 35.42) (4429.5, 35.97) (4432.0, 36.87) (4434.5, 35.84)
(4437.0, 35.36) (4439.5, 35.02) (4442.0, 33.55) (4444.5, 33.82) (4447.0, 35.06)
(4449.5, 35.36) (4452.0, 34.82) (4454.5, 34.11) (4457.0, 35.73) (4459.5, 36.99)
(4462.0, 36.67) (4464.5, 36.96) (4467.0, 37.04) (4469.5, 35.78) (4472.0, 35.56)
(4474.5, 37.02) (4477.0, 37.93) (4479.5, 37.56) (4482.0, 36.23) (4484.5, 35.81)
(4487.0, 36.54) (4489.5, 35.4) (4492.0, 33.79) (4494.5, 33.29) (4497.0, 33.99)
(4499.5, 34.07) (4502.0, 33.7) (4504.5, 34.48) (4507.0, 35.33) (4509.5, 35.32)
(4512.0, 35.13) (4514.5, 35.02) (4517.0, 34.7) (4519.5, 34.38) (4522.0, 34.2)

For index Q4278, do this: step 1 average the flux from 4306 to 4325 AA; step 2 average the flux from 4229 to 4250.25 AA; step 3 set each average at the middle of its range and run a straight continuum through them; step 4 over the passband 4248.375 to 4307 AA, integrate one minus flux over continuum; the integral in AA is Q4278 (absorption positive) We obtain 0.7 AA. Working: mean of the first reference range 36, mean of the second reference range 34.4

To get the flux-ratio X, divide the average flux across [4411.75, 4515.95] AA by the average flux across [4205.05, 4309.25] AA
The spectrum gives 1.01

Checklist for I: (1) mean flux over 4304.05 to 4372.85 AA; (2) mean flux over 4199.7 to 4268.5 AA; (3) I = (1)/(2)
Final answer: 0.9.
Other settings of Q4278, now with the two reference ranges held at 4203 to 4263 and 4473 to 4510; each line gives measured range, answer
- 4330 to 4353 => 3.94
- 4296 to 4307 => 0.95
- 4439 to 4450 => 0.29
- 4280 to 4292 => 0.11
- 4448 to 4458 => 0.12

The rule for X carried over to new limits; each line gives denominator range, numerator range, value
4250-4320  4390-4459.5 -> 1.02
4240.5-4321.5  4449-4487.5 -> 1.04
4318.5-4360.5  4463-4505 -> 1.11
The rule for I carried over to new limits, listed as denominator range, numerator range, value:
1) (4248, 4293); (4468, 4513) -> 1.00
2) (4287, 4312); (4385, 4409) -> 1.05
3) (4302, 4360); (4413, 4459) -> 1.09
